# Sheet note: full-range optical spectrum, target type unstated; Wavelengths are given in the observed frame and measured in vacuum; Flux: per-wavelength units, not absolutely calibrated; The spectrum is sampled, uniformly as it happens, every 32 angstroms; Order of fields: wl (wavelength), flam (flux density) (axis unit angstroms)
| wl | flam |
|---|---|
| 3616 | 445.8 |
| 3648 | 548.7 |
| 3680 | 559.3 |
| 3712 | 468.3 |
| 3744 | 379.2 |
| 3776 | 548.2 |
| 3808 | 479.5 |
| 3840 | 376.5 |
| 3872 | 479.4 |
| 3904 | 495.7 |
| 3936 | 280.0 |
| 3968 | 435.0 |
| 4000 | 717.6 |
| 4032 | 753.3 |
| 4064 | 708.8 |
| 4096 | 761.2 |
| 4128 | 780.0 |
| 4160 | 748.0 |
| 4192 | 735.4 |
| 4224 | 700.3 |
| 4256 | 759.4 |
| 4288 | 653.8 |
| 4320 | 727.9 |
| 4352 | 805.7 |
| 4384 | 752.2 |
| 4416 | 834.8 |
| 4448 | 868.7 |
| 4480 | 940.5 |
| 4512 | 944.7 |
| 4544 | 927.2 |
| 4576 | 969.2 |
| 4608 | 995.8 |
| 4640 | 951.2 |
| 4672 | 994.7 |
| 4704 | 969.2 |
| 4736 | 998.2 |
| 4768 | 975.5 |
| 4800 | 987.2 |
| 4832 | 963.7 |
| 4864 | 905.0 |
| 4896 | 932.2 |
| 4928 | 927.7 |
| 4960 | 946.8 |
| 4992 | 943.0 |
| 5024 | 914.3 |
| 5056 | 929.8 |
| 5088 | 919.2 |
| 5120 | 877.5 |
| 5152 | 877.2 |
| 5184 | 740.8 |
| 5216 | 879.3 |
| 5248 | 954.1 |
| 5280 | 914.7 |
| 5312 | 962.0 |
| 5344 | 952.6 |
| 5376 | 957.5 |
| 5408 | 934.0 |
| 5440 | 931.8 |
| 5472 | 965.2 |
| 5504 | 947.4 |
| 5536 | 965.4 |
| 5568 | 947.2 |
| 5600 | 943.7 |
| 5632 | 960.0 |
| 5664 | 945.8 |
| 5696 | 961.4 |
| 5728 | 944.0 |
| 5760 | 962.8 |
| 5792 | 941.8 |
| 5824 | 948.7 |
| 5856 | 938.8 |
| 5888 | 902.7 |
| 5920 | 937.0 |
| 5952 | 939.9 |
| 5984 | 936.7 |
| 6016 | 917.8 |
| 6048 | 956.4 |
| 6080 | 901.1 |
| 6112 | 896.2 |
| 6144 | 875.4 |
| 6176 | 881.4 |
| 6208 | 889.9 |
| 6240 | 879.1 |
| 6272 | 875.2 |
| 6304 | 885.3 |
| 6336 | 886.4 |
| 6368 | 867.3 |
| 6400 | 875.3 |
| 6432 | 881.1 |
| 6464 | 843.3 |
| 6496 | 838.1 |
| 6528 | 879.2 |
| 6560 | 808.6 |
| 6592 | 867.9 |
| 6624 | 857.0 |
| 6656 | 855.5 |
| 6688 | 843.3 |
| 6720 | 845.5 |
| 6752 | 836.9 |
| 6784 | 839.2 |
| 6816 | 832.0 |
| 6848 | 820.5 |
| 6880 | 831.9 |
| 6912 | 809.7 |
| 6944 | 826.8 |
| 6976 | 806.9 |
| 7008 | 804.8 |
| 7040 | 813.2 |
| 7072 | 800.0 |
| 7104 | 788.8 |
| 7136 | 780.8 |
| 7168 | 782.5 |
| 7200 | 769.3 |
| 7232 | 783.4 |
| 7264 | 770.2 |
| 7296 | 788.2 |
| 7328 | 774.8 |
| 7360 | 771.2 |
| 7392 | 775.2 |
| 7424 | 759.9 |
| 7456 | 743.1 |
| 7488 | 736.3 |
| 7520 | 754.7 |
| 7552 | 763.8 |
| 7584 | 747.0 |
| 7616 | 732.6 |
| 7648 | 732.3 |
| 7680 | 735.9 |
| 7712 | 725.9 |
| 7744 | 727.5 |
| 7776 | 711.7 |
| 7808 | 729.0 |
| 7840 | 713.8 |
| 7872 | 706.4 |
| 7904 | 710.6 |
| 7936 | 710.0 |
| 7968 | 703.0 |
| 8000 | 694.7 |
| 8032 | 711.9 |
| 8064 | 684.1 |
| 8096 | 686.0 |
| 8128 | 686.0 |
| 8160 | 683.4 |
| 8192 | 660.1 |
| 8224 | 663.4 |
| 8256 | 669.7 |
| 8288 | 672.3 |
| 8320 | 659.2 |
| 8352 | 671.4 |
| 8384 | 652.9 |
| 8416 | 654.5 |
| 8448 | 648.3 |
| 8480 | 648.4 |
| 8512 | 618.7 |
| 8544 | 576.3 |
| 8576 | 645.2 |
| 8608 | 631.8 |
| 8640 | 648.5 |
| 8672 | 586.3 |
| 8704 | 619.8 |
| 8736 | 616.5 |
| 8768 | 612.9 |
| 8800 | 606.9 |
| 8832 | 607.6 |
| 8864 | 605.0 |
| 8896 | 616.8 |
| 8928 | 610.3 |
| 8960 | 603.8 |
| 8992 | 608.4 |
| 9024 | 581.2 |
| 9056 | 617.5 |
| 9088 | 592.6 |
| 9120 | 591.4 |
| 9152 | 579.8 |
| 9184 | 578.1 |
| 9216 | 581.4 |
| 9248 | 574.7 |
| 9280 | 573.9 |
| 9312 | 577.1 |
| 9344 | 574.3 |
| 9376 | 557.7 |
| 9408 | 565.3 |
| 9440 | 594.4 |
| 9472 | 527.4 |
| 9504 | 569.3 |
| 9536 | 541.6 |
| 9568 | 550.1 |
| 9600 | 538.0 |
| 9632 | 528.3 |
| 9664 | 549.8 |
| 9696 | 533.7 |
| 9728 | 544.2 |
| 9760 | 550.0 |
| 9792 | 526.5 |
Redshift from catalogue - 0.000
